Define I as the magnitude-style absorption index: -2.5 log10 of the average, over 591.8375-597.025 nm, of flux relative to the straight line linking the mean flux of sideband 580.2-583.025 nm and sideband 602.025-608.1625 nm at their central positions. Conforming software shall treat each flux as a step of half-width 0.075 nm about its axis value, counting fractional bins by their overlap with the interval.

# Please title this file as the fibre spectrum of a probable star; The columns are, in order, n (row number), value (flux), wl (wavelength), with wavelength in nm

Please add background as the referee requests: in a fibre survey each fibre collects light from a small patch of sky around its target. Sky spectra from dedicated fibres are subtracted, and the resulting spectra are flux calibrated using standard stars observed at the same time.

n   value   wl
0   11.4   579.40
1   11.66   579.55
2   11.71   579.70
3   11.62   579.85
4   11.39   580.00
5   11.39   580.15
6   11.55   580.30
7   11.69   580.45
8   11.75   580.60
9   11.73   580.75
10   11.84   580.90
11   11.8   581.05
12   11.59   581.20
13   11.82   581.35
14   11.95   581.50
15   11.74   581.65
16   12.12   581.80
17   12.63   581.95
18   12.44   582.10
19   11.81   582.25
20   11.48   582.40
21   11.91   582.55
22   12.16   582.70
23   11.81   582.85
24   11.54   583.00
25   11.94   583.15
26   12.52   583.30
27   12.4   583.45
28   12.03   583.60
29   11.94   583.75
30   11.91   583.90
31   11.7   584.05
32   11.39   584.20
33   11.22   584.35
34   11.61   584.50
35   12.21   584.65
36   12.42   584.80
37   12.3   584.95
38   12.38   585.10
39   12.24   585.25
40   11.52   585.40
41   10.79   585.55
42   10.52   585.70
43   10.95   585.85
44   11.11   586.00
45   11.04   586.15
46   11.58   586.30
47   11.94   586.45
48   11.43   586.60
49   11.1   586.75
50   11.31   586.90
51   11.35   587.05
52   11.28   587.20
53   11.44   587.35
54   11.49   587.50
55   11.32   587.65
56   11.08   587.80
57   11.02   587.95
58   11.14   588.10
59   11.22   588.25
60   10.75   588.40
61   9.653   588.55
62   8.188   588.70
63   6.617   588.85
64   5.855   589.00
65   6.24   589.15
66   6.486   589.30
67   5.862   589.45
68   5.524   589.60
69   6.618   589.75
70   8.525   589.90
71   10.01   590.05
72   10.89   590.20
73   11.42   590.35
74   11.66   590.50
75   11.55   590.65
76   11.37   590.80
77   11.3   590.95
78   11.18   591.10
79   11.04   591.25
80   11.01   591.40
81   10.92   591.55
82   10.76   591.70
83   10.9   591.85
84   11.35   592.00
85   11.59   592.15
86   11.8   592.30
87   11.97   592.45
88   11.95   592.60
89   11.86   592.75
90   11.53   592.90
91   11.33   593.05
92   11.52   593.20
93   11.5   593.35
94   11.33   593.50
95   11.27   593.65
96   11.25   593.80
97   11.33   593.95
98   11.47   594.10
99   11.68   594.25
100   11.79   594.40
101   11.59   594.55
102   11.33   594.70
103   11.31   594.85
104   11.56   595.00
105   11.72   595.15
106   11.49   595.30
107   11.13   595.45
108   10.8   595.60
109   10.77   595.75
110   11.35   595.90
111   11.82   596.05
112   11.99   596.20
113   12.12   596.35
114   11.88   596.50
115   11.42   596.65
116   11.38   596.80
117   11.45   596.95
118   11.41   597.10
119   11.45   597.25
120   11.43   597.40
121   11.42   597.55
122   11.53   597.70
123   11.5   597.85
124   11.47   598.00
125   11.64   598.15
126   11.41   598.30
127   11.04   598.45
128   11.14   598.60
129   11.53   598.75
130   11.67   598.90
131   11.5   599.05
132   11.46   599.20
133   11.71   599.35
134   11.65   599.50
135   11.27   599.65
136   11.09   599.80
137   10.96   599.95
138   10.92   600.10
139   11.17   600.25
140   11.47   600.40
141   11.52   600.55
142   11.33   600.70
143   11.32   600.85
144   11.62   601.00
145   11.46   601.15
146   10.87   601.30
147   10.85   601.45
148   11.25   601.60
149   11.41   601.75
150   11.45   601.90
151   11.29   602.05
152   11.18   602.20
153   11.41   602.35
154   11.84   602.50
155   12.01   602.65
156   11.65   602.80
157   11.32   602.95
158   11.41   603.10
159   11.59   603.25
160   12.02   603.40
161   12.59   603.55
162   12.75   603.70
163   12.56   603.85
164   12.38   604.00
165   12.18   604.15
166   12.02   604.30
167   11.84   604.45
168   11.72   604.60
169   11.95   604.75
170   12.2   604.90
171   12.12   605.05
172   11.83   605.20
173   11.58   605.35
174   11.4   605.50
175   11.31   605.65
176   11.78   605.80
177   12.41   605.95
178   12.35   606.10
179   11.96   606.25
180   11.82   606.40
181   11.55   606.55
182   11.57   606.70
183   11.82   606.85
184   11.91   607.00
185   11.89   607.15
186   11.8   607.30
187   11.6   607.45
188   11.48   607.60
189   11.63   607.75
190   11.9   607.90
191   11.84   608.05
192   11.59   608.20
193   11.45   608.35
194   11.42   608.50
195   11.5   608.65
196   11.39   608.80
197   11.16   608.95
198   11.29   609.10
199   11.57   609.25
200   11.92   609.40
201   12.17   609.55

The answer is 0.03 mag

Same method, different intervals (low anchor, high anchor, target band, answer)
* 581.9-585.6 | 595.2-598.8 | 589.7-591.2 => 0.113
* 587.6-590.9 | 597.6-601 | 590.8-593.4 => -0.158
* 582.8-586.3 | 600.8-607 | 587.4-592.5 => 0.178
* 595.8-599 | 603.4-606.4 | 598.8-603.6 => 0.032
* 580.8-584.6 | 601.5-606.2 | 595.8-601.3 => 0.037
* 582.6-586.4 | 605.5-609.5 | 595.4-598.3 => 0.022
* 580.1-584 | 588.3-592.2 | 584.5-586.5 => -0.069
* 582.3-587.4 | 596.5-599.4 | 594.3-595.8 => 0.013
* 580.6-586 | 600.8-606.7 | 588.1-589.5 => 0.411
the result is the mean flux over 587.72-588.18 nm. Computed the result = 11.1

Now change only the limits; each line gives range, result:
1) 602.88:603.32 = 11.4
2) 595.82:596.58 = 11.8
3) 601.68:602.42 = 11.3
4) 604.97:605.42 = 11.9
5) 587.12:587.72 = 11.4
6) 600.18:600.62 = 11.4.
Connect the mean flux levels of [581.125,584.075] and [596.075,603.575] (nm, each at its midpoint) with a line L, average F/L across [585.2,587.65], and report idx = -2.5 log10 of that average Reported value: 0.05 mag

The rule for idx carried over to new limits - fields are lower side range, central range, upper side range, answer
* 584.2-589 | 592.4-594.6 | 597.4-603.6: -0.031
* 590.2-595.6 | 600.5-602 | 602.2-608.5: 0.037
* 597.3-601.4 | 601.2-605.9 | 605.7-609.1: -0.018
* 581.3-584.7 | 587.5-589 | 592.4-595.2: 0.178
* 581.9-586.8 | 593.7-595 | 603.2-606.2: 0.039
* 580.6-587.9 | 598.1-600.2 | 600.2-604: 0.025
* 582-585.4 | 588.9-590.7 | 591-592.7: 0.349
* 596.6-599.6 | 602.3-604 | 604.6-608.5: -0.027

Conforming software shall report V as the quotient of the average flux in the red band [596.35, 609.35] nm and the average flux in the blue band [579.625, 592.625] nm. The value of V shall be 1.1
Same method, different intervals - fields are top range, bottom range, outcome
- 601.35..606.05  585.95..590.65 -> 1.19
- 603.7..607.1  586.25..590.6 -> 1.22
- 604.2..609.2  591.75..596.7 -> 1.02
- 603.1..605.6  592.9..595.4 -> 1.05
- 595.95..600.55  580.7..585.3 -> 0.96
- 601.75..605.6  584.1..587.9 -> 1.03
